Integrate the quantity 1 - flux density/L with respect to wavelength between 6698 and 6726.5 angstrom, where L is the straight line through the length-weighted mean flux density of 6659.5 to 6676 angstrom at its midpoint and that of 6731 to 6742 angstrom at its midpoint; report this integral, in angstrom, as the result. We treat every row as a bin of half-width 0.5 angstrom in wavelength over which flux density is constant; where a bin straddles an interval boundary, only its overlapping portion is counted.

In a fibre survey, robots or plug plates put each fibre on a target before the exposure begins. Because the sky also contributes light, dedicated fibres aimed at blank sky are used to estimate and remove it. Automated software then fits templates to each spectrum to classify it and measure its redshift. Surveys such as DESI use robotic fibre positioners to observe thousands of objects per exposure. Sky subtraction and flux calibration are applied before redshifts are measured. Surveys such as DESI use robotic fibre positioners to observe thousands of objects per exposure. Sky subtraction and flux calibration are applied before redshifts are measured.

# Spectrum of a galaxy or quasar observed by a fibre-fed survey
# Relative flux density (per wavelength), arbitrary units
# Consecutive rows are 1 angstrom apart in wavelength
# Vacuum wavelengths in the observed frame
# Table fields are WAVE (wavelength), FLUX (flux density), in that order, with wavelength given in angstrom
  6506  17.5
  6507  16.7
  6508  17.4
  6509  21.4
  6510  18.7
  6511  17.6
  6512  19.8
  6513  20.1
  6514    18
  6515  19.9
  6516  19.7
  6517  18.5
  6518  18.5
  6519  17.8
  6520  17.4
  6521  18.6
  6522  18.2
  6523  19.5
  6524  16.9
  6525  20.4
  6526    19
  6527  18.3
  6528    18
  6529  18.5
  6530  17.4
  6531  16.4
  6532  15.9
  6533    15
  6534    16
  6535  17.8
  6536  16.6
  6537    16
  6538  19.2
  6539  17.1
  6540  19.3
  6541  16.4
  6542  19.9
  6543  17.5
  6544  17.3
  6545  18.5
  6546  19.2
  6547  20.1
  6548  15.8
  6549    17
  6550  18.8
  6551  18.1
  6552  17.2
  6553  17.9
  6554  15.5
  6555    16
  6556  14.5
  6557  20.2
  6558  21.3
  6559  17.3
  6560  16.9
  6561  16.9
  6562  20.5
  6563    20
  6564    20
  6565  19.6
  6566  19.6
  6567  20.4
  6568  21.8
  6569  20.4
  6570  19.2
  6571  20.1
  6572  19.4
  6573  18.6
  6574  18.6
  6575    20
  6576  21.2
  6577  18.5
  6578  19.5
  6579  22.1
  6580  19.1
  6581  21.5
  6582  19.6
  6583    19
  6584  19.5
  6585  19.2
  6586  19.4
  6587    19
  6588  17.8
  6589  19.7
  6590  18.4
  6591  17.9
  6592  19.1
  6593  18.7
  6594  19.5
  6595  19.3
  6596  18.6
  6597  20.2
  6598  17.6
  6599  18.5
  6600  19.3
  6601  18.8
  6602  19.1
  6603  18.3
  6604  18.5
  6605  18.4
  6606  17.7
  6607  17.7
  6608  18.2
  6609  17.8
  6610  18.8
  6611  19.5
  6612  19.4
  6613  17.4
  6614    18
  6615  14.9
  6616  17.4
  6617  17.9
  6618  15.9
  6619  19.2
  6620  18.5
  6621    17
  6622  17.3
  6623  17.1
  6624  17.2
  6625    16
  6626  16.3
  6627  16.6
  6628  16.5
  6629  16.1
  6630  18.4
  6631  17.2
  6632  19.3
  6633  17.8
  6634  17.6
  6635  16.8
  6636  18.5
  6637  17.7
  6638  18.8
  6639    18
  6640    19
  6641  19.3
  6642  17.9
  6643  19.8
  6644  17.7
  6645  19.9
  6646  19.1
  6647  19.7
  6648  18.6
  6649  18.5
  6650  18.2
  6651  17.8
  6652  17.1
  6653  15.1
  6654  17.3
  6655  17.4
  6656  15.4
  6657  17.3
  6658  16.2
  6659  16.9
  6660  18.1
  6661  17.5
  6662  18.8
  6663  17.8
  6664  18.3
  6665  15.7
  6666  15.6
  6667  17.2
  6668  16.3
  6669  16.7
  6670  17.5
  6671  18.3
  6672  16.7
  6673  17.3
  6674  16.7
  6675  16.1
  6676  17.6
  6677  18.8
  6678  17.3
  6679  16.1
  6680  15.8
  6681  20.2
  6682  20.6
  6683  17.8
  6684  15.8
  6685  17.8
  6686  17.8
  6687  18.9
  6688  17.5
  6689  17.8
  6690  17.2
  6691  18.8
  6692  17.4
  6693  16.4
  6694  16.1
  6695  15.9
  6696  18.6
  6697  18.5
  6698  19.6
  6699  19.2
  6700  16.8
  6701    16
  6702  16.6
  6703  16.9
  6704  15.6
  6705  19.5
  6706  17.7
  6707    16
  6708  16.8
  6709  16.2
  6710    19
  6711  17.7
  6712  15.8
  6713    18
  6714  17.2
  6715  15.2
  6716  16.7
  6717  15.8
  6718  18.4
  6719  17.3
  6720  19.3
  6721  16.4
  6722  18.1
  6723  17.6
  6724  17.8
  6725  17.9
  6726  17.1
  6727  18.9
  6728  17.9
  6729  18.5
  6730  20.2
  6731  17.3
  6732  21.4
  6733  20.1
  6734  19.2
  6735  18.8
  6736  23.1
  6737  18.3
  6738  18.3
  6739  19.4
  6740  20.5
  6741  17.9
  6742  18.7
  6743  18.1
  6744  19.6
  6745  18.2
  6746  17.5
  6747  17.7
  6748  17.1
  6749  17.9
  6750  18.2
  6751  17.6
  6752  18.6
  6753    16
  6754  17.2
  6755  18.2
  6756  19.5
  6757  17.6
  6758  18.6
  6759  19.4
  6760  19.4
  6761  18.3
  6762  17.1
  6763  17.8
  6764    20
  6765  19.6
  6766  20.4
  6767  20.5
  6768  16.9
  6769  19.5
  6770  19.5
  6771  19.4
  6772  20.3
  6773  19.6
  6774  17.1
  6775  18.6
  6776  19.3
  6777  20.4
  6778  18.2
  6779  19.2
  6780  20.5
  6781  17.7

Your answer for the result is 2.18 angstrom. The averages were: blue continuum 17.2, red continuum 19.5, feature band 17.3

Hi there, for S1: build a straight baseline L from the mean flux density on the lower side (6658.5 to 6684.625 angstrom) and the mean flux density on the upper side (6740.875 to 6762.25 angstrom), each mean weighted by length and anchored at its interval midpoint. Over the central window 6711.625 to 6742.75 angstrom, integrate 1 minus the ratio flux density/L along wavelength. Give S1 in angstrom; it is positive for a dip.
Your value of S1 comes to -0.7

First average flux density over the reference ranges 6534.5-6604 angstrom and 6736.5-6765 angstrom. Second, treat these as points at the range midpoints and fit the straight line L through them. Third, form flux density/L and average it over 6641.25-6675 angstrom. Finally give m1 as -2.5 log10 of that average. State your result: 0.06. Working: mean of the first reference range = 18.8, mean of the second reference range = 18.3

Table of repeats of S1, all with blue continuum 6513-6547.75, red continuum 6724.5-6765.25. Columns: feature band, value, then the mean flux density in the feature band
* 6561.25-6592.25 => -2.5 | 19.6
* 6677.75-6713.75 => 1.9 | 17.5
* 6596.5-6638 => 1.0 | 17.8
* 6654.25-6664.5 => 0.6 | 17.4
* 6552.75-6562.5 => 0.2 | 17.7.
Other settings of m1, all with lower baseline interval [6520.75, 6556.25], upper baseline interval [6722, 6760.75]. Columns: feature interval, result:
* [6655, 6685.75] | 0.06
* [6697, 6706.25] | 0.05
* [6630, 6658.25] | 0.01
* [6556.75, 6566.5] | -0.09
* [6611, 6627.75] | 0.04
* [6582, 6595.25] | -0.07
